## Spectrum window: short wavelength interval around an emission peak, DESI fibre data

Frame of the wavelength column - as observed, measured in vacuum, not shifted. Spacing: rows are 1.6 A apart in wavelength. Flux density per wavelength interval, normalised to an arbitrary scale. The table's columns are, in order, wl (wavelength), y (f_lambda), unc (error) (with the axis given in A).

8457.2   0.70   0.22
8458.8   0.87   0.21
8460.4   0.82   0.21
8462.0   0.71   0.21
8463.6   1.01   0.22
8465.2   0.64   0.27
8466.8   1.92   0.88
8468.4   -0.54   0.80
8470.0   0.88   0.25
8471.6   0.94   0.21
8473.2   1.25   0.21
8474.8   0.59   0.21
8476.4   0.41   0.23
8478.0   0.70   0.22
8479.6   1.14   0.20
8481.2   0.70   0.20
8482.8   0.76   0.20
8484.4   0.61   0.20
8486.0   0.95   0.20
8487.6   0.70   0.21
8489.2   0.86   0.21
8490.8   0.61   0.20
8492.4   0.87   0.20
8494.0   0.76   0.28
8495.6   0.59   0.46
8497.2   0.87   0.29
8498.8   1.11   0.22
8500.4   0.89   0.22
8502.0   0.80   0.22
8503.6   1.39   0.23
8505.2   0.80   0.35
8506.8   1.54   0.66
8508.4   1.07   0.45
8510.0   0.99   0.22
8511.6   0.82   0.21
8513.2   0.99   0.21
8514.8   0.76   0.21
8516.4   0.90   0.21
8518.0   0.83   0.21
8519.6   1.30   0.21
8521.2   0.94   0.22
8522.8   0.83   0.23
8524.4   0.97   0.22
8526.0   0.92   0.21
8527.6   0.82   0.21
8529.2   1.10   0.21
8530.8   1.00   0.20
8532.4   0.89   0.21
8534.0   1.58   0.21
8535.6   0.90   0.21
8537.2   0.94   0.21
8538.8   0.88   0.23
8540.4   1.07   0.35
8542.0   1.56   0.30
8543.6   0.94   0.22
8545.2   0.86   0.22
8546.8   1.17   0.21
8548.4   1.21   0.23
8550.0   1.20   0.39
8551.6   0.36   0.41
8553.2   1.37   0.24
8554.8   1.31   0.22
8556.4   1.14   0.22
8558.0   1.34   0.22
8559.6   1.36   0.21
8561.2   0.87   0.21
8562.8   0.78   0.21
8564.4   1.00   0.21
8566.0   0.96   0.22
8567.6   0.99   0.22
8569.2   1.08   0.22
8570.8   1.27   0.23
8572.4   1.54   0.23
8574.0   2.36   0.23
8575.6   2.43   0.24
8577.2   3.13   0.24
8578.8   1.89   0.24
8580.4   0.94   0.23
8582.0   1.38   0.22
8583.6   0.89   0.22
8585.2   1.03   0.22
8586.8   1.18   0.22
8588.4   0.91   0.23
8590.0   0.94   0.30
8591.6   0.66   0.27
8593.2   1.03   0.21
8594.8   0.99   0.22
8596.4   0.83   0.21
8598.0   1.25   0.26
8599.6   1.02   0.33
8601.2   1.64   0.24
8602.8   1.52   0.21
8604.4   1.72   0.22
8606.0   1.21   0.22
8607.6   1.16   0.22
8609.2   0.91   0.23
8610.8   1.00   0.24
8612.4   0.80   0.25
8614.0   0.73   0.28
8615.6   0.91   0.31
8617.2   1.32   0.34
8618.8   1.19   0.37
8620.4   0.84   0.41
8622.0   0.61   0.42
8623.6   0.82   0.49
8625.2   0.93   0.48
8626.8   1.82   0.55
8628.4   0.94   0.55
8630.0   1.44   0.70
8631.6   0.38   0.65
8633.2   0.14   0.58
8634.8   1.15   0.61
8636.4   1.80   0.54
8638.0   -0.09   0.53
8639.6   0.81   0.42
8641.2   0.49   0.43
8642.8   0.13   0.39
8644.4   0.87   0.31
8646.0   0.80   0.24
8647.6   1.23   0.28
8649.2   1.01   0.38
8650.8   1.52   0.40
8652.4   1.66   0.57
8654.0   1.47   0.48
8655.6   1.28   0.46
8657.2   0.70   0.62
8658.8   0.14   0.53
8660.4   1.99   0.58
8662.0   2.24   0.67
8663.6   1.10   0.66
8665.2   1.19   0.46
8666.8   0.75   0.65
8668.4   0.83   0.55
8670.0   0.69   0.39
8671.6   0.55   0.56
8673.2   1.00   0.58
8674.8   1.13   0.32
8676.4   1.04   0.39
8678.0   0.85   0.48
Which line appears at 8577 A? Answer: H-alpha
